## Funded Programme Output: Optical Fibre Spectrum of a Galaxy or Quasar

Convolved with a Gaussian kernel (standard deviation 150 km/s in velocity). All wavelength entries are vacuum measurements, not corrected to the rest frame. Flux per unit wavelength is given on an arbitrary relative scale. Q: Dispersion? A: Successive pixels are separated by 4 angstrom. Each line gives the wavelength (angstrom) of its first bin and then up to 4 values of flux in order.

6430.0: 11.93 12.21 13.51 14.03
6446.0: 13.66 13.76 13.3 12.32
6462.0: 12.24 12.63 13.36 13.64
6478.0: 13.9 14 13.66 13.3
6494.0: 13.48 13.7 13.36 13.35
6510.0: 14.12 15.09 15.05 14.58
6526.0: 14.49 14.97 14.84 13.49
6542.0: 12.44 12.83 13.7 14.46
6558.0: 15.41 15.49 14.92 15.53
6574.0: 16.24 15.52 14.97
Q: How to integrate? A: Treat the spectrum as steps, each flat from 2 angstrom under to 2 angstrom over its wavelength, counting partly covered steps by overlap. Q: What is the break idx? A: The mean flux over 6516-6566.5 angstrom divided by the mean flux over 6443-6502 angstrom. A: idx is 1.07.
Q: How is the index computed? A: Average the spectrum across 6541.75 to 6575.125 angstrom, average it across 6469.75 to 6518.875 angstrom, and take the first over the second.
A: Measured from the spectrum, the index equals 1.06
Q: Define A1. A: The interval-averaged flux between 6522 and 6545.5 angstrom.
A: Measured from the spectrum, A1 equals 14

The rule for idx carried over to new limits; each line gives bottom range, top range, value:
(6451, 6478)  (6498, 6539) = 1.10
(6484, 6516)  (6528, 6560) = 1.02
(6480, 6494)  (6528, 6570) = 1.05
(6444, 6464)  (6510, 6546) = 1.09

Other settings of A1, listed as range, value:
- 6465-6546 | 13.9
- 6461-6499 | 13.4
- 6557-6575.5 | 15.5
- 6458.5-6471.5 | 12.7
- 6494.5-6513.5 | 13.7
